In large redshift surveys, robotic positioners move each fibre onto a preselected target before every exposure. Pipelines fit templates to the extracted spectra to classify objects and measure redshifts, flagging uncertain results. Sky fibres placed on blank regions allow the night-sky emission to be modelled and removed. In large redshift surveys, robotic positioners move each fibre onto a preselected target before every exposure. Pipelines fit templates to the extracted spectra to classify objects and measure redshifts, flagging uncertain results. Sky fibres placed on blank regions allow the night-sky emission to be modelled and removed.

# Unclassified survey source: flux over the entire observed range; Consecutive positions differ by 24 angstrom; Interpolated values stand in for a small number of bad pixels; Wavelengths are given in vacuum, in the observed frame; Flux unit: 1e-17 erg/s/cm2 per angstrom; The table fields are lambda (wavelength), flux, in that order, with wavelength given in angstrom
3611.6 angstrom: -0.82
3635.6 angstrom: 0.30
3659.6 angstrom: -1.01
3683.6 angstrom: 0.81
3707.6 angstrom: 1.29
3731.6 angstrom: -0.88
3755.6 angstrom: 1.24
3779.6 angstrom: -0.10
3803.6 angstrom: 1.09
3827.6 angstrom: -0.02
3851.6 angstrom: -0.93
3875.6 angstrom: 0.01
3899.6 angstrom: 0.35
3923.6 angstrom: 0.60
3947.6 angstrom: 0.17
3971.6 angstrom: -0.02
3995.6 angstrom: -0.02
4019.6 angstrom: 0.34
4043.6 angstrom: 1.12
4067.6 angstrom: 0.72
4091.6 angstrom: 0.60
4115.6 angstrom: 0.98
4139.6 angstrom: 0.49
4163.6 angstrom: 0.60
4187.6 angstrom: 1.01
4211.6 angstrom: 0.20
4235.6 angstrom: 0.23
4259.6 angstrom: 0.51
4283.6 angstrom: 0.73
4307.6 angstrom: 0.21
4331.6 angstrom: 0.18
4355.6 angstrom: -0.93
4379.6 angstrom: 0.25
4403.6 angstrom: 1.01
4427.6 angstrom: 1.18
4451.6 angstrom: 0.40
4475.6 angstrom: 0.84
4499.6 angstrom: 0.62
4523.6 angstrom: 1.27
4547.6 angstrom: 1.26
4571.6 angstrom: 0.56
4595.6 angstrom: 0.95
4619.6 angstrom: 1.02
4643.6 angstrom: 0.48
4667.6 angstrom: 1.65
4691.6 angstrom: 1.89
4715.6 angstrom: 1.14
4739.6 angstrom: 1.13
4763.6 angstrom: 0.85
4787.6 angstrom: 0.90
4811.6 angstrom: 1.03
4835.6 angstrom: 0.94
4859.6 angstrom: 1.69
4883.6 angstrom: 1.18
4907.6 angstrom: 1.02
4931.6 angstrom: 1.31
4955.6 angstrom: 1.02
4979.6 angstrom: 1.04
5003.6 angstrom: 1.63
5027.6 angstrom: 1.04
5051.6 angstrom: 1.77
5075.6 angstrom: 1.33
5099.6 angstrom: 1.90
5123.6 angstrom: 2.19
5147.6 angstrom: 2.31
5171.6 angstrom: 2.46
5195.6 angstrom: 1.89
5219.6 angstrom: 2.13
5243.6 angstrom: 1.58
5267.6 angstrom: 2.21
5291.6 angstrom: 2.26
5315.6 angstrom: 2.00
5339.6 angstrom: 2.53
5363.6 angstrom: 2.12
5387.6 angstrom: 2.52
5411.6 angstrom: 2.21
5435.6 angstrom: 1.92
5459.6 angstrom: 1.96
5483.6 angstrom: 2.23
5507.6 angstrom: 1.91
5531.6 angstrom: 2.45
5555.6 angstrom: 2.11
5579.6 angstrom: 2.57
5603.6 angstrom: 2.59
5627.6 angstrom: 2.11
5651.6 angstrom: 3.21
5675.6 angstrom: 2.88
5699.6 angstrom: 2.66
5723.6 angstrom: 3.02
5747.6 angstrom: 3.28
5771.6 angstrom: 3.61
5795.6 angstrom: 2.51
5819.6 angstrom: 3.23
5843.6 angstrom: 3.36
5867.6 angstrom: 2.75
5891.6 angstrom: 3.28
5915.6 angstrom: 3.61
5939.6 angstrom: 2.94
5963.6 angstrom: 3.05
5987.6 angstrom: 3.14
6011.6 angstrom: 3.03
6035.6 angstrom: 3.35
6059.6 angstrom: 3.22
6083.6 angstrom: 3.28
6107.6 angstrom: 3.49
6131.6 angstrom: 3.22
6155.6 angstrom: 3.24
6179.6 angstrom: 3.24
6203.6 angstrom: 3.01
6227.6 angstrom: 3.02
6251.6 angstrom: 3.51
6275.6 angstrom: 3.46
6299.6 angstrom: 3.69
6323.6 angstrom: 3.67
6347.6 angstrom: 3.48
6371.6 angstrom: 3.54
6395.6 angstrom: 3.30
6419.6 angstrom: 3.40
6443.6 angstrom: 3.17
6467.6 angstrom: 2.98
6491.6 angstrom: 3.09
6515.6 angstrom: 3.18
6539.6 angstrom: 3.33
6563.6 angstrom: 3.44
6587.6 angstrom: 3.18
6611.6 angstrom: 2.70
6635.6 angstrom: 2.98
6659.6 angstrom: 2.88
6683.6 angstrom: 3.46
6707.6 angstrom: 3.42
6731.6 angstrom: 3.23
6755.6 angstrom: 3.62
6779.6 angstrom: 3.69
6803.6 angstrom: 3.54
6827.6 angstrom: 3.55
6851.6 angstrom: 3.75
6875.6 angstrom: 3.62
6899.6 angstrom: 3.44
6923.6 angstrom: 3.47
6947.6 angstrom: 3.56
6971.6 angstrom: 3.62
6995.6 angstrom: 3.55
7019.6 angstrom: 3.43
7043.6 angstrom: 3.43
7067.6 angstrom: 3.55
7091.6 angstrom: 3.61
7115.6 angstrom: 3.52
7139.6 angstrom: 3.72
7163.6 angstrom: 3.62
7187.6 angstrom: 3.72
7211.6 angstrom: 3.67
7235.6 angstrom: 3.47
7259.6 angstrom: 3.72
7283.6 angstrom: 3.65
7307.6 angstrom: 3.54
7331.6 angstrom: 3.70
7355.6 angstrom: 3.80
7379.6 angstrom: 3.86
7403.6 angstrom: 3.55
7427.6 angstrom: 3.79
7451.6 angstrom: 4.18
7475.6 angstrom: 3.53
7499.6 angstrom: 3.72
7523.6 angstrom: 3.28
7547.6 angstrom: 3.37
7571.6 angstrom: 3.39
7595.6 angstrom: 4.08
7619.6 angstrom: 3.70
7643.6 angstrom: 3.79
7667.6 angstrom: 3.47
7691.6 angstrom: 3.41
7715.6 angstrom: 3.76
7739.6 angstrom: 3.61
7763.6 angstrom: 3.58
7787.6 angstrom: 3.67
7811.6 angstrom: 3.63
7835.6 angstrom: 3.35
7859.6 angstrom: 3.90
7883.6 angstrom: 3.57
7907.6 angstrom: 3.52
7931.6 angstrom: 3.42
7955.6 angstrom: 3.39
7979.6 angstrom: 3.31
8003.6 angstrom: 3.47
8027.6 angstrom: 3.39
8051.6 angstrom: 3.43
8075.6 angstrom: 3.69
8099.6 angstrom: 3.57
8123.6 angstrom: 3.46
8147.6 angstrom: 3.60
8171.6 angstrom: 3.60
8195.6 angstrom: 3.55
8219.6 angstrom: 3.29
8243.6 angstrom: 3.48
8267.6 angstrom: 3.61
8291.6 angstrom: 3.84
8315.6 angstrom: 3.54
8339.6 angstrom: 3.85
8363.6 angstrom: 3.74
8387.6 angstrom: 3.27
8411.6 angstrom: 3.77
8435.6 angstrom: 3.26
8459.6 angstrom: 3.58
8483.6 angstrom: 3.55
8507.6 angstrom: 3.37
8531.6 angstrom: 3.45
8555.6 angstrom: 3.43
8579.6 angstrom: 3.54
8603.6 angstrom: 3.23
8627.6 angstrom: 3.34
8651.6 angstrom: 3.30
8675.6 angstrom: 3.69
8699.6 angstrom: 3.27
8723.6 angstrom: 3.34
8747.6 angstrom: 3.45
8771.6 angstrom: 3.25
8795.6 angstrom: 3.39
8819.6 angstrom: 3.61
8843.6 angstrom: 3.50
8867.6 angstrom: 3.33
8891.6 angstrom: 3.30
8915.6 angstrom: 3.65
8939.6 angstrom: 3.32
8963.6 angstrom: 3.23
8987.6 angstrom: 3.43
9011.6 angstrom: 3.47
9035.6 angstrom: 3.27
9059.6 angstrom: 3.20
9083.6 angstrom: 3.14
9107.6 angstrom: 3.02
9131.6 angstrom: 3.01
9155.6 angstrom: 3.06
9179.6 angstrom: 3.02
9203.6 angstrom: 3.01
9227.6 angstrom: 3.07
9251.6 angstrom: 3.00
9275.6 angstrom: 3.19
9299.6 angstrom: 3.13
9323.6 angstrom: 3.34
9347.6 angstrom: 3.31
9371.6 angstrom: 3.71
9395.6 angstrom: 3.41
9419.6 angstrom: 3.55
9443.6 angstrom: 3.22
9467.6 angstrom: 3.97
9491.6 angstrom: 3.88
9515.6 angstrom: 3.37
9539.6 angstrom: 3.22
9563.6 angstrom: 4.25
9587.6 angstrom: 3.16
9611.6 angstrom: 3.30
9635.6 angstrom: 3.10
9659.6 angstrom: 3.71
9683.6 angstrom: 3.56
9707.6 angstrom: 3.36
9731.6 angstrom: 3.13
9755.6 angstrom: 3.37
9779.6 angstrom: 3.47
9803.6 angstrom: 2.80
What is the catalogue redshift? 0.278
